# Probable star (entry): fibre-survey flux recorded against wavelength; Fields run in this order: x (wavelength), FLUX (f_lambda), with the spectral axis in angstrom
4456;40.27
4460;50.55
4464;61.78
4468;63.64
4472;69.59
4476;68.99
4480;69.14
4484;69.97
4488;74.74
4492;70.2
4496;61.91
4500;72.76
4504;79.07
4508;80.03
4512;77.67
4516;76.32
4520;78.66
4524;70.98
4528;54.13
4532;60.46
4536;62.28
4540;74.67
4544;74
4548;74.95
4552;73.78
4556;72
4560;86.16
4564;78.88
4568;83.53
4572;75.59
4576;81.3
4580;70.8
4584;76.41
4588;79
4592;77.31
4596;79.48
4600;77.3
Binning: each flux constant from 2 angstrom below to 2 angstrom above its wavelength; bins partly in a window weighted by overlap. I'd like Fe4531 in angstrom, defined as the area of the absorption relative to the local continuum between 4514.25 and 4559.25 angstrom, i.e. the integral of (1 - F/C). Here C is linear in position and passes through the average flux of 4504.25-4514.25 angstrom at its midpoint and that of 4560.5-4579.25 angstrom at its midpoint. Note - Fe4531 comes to 4.9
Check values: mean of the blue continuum 78.8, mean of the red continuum 79.7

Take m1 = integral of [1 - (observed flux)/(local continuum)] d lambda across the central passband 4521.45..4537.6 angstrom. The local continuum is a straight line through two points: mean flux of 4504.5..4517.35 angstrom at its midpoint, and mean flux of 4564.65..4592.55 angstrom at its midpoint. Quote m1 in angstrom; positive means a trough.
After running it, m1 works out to 3.2 angstrom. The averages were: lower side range 78.2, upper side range 77.8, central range 62.5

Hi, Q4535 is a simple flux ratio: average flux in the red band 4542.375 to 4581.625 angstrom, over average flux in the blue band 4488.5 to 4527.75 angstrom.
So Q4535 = 1.1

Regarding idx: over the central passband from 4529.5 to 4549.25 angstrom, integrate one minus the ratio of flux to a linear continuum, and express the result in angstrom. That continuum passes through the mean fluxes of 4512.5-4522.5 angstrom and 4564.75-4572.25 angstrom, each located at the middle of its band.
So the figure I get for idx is 2.5 angstrom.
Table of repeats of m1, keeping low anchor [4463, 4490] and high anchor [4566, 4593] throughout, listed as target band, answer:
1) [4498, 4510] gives -1.1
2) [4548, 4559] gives 0.1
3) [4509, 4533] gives 0.6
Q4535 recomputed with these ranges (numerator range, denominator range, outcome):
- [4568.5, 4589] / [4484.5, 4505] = 1.08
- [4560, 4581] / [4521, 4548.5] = 1.18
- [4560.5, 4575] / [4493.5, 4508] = 1.11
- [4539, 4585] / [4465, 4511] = 1.09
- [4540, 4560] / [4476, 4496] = 1.07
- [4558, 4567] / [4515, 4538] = 1.24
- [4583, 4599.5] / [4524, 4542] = 1.22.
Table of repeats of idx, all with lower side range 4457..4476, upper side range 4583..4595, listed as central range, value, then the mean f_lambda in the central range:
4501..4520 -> -3.1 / 78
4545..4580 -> -1.7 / 77.7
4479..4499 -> -1.6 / 69.4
